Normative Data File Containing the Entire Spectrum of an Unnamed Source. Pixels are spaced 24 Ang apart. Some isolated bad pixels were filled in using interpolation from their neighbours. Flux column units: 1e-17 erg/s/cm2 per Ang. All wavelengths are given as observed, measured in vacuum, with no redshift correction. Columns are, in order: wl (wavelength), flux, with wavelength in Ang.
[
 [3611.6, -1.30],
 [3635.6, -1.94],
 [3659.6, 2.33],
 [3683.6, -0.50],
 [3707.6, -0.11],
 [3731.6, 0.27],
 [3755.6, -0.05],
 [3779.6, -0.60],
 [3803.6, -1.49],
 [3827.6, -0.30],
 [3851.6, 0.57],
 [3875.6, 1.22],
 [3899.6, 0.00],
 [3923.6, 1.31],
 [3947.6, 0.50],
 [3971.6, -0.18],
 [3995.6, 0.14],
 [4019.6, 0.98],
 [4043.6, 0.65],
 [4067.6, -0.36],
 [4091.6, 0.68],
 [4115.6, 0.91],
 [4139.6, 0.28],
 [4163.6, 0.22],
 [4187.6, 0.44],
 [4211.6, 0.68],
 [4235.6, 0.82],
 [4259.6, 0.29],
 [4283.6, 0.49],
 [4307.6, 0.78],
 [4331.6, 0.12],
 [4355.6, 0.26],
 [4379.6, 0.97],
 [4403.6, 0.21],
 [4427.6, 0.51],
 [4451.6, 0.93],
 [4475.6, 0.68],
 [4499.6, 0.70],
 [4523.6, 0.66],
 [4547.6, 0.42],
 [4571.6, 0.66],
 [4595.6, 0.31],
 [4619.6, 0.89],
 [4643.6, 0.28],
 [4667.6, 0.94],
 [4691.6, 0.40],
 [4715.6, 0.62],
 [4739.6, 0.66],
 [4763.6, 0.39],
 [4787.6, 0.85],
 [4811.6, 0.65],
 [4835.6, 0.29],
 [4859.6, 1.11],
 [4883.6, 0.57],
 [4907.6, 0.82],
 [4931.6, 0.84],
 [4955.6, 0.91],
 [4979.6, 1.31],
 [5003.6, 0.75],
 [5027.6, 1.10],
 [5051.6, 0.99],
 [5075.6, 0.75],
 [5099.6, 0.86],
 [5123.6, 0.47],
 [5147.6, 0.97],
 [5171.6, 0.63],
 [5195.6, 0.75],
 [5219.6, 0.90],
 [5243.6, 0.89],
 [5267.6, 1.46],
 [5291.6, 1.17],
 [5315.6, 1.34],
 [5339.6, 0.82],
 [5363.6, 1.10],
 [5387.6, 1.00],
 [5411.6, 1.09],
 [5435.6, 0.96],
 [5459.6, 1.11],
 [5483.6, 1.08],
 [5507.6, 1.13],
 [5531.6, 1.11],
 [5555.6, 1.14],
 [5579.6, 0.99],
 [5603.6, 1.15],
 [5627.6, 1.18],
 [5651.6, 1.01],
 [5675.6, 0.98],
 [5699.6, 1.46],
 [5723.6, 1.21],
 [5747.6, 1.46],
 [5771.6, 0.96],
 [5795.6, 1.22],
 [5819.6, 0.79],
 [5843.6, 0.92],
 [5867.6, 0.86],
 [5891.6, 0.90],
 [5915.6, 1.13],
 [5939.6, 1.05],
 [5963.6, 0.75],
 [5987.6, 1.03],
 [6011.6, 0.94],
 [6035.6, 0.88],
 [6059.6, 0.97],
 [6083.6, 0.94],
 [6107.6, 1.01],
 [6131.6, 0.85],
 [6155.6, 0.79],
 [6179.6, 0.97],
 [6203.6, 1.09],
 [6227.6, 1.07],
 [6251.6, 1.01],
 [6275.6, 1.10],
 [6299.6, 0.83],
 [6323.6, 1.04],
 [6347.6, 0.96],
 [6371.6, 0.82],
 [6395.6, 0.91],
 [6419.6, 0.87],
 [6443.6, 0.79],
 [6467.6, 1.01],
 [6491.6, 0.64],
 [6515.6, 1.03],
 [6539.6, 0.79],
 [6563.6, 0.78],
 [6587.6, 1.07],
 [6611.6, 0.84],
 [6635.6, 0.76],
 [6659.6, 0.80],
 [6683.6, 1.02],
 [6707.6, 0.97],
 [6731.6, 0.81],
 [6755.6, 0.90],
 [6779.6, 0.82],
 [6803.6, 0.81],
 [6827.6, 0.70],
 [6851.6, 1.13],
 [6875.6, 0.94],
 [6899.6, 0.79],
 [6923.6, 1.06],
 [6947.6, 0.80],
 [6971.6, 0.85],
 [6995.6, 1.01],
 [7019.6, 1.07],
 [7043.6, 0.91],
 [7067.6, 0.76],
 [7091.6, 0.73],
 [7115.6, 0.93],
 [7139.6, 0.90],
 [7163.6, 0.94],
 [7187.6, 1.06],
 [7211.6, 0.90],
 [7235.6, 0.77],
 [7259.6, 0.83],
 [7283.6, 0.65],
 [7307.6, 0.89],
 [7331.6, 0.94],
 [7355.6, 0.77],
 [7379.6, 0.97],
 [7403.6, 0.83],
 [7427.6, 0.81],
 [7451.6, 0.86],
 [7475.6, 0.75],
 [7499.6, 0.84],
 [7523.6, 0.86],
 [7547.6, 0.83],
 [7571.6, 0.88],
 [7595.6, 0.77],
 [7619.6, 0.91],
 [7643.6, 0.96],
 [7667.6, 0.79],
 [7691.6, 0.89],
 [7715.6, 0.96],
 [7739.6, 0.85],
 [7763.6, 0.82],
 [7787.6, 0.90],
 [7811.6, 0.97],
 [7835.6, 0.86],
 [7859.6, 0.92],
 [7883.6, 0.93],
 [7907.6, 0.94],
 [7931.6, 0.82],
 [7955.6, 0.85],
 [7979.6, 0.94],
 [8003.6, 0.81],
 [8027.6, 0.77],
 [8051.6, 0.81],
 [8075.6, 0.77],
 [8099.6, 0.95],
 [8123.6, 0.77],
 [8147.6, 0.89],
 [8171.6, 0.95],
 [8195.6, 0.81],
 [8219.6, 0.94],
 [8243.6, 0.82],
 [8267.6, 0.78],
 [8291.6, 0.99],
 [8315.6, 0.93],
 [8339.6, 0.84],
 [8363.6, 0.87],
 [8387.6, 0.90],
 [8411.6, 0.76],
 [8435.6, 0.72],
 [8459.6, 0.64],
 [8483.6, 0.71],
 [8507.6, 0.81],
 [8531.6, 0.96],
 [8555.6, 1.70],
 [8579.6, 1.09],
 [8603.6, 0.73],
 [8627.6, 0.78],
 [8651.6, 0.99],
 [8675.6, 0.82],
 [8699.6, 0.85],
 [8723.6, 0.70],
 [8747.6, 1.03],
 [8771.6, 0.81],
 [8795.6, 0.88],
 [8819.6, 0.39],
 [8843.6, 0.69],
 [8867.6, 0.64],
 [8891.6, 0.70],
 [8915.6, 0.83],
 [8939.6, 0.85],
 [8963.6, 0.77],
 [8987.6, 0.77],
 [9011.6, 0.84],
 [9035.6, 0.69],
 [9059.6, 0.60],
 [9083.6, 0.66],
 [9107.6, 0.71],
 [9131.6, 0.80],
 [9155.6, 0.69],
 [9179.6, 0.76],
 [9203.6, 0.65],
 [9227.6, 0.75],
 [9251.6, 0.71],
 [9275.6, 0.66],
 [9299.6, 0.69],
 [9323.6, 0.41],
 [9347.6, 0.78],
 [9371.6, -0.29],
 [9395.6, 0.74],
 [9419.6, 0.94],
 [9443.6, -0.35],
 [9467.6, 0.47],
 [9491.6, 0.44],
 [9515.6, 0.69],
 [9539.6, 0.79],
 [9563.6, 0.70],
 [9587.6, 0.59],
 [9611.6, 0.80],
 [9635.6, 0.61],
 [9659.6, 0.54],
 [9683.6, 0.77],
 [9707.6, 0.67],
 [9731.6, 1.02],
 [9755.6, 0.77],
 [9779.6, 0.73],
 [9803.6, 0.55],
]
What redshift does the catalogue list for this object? 0.30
